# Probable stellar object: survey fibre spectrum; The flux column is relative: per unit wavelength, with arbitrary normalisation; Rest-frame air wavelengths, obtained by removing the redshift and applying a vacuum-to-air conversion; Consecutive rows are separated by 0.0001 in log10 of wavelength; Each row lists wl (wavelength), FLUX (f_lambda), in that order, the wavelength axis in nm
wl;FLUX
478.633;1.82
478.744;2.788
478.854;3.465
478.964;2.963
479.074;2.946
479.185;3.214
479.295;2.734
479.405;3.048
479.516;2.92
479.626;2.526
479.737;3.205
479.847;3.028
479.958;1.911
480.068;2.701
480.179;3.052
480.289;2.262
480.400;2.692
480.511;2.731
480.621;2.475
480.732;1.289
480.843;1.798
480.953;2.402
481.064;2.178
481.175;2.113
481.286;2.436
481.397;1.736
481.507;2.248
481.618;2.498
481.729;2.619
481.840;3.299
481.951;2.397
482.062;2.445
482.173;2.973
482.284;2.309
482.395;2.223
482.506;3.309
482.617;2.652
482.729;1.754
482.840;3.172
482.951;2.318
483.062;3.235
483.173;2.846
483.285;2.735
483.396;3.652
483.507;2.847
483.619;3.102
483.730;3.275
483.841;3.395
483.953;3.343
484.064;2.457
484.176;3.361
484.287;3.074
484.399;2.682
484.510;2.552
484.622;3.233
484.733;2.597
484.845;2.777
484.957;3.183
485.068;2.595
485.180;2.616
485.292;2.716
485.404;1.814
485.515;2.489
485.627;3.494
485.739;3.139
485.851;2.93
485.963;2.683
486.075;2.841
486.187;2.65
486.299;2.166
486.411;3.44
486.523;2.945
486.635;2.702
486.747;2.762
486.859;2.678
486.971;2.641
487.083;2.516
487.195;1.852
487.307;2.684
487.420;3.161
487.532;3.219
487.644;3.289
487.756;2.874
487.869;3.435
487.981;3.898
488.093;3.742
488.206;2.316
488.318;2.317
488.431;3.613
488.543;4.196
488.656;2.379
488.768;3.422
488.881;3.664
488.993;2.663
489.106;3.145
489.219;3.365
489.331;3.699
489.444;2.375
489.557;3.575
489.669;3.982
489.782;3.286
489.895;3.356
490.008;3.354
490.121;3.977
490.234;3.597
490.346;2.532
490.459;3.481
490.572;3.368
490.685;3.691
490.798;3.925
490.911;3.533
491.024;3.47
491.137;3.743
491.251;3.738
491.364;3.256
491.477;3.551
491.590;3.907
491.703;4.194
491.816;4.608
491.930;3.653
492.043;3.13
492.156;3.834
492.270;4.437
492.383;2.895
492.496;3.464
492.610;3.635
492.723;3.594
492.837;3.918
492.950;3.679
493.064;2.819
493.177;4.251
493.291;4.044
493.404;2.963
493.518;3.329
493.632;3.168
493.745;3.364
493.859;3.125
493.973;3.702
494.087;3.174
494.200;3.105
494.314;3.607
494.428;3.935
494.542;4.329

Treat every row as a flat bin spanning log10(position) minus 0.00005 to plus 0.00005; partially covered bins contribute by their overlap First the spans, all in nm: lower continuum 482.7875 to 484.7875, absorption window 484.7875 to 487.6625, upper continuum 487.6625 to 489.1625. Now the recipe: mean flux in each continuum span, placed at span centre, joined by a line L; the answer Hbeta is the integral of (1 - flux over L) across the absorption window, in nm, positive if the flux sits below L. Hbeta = 0.32 nm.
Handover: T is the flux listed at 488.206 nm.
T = 2.316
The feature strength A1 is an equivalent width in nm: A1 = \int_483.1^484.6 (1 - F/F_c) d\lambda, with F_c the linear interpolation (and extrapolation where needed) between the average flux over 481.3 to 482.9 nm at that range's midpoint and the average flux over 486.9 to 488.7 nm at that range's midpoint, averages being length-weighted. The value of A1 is -0.19 nm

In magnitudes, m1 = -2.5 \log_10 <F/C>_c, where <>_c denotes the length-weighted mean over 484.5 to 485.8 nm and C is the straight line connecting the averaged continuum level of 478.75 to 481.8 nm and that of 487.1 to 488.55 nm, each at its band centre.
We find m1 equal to 0.05 mag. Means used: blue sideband 2.57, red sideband 3.07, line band 2.77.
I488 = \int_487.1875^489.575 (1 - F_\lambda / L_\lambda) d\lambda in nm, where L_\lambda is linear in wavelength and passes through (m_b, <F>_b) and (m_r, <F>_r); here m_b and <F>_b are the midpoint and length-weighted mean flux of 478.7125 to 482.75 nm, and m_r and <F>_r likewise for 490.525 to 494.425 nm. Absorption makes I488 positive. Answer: 0.07 nm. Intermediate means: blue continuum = 2.58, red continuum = 3.59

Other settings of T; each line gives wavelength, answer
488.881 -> 3.664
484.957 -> 3.183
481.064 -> 2.178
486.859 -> 2.678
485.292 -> 2.716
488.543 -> 4.196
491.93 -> 3.653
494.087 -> 3.174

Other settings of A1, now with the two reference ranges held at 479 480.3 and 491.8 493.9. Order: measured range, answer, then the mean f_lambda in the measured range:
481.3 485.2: 0.31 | 2.78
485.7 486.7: 0.11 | 2.83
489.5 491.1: -0.05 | 3.51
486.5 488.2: 0.16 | 2.94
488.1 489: 0.05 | 3.13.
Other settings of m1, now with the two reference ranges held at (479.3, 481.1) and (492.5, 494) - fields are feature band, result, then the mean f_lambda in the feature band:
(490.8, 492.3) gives -0.12 mag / 3.77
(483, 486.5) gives -0.02 mag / 2.9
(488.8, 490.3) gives -0.05 mag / 3.38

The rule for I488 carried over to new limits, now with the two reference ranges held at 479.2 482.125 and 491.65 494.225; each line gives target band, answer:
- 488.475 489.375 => -0.03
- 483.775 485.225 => -0.04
